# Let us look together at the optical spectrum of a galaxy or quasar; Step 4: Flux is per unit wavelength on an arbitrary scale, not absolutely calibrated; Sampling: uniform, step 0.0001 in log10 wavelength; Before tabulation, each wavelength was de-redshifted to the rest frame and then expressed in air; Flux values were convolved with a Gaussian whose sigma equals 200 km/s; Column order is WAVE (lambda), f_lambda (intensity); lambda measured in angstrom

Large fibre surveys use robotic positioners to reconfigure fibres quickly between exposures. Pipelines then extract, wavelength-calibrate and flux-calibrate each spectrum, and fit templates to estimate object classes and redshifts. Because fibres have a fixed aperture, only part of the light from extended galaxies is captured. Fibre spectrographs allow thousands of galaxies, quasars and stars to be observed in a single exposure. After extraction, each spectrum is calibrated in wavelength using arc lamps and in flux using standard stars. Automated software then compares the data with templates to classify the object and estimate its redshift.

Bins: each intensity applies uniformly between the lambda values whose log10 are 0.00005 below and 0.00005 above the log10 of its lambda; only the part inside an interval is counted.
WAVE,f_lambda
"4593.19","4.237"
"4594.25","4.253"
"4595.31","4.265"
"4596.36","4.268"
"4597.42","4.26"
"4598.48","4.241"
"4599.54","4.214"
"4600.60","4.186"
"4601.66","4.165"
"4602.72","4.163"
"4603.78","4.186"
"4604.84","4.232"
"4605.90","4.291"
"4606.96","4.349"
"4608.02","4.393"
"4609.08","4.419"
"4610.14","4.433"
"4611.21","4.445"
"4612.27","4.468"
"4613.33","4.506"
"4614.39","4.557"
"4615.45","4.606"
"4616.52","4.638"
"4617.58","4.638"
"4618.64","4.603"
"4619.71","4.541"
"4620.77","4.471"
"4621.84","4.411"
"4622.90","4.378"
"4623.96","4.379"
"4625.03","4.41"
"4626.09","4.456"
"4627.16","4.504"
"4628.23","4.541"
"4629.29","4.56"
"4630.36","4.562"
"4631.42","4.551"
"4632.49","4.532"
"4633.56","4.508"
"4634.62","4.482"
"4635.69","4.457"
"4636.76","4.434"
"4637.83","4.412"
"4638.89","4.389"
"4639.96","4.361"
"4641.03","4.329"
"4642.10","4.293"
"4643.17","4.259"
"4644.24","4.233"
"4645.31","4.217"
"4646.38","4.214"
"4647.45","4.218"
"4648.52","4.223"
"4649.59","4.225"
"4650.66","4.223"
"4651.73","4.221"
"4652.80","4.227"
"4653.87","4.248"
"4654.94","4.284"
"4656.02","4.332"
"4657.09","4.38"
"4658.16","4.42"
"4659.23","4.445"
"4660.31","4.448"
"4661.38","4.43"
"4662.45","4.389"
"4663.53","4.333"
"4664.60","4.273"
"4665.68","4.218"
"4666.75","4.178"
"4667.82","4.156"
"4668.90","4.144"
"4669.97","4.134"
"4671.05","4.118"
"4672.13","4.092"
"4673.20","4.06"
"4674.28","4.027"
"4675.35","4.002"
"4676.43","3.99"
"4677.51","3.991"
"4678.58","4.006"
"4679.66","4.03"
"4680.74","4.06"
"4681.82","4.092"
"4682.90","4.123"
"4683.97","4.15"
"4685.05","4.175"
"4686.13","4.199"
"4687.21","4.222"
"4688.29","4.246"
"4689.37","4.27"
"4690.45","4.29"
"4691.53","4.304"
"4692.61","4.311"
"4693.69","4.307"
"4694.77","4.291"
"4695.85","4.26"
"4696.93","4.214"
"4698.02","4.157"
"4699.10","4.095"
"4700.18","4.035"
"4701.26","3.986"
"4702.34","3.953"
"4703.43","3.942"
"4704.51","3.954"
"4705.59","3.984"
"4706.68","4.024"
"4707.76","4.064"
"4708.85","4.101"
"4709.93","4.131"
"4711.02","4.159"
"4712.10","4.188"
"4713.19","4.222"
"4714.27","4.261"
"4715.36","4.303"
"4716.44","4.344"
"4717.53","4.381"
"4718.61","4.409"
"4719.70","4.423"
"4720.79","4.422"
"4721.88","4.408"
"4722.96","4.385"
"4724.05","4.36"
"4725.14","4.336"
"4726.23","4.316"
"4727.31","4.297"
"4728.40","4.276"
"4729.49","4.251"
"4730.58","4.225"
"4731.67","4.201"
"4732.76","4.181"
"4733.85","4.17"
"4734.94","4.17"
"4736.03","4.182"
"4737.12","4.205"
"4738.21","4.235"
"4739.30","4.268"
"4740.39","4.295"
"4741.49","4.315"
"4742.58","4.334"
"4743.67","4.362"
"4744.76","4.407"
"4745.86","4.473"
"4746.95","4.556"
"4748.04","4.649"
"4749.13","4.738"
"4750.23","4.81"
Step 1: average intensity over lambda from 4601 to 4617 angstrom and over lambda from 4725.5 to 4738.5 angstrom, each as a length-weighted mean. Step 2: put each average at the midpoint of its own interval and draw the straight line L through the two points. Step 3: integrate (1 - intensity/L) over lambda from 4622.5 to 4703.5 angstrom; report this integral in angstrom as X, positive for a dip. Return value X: 1.11 angstrom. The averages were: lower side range 4.39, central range 4.26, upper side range 4.23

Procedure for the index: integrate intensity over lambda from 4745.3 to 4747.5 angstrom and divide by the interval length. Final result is 4.51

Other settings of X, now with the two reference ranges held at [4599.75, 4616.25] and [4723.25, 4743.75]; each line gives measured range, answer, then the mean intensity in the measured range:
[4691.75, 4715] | 0.8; 4.13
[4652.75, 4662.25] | -0.1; 4.37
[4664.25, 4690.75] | 1.1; 4.13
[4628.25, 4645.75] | -0.3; 4.42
